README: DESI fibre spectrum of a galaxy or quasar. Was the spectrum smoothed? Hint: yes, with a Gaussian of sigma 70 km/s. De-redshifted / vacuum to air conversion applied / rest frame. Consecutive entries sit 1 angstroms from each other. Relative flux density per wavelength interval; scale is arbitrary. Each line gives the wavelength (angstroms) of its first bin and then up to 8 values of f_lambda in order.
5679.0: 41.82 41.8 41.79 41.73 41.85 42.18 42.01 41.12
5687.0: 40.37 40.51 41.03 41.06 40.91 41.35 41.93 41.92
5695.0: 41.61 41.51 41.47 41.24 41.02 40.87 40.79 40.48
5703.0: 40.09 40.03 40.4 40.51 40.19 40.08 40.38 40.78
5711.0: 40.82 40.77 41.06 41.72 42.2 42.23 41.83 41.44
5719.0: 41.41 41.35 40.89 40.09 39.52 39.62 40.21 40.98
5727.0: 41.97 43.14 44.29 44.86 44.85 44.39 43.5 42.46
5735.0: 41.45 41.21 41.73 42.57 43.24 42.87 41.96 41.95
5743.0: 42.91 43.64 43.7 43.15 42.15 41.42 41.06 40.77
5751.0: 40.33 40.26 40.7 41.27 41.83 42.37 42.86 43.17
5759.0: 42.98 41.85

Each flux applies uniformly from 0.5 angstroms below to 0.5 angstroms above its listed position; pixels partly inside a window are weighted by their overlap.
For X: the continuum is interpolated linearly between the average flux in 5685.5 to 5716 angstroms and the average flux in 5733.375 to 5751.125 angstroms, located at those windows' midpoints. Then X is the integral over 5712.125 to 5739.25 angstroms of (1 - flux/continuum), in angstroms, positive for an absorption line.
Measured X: -0.2 angstroms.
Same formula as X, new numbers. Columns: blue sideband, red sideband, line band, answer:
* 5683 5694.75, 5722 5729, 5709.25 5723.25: 0.0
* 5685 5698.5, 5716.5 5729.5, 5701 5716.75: 0.2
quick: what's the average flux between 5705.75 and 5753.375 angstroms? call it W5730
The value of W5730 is 41.8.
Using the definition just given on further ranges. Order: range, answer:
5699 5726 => 40.8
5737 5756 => 42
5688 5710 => 40.9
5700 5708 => 40.4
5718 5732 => 41.9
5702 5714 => 40.5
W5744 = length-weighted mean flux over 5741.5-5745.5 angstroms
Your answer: 43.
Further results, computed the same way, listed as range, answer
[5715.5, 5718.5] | 41.8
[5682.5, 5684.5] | 42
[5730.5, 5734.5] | 43.8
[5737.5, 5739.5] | 42.9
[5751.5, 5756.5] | 41.3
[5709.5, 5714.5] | 41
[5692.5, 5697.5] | 41.7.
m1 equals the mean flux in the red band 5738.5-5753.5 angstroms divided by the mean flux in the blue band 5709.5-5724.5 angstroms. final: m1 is 1.0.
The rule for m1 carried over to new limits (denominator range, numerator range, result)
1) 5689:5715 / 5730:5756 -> 1.03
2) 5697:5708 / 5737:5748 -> 1.05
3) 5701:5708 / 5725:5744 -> 1.06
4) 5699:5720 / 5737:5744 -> 1.04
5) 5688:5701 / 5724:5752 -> 1.03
